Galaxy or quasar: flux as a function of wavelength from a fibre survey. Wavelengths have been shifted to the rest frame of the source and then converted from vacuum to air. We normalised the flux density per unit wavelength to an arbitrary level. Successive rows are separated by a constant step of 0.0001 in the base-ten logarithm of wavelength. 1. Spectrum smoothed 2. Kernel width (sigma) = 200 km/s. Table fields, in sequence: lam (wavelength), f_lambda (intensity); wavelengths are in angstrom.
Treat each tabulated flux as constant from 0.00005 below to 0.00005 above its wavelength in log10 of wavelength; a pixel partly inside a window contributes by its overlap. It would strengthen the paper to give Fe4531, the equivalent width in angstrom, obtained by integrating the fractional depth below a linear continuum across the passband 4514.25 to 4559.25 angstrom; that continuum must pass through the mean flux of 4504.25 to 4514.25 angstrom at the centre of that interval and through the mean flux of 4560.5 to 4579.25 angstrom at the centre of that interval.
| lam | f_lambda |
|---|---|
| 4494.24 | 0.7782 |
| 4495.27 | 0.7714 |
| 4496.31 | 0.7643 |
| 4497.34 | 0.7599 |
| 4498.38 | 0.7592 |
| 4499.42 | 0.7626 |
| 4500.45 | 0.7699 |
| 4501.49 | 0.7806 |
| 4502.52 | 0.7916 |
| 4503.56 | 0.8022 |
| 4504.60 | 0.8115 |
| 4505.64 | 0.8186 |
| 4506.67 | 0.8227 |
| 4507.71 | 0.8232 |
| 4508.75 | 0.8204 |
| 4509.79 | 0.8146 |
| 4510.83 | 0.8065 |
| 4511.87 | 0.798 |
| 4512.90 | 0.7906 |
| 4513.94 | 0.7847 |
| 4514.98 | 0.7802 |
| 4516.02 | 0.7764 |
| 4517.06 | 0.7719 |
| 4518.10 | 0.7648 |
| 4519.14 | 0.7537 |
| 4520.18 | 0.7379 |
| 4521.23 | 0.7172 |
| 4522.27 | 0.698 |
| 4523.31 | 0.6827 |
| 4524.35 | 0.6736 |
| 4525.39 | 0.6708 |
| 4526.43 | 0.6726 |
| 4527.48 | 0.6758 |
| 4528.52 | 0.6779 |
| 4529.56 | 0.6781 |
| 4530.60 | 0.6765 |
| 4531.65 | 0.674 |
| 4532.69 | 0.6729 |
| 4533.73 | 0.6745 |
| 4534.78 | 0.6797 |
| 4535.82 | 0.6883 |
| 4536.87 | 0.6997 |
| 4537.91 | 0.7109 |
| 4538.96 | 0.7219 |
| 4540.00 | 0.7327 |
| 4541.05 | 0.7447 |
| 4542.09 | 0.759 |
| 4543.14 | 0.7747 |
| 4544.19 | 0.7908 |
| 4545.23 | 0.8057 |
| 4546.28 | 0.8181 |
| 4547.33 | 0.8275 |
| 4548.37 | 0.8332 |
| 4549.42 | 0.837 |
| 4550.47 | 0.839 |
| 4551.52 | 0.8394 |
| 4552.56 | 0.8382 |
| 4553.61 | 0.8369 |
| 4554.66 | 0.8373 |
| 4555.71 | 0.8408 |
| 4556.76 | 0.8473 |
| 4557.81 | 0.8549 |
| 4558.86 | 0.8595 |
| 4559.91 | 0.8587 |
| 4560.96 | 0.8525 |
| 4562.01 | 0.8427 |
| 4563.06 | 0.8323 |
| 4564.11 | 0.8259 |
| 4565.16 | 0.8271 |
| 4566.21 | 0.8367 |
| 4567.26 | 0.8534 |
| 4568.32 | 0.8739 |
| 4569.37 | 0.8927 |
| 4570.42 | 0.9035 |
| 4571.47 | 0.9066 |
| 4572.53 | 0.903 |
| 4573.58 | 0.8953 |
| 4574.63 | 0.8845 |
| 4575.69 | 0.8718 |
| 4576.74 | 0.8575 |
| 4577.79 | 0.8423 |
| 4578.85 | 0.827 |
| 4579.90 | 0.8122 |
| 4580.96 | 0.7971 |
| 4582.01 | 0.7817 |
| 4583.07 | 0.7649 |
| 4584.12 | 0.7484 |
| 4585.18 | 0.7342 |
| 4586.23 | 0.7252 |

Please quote 4.31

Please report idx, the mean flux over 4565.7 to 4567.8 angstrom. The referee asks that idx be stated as 0.842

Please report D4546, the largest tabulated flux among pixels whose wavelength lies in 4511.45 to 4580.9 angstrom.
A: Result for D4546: 0.9066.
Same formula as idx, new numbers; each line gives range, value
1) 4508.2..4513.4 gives 0.807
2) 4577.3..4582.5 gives 0.812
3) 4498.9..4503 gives 0.777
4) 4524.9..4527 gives 0.67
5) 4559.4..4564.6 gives 0.843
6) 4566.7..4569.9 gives 0.872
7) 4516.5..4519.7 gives 0.764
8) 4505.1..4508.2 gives 0.822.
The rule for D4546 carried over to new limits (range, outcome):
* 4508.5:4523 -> 0.8204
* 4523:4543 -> 0.759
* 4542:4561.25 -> 0.8595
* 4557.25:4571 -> 0.9035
